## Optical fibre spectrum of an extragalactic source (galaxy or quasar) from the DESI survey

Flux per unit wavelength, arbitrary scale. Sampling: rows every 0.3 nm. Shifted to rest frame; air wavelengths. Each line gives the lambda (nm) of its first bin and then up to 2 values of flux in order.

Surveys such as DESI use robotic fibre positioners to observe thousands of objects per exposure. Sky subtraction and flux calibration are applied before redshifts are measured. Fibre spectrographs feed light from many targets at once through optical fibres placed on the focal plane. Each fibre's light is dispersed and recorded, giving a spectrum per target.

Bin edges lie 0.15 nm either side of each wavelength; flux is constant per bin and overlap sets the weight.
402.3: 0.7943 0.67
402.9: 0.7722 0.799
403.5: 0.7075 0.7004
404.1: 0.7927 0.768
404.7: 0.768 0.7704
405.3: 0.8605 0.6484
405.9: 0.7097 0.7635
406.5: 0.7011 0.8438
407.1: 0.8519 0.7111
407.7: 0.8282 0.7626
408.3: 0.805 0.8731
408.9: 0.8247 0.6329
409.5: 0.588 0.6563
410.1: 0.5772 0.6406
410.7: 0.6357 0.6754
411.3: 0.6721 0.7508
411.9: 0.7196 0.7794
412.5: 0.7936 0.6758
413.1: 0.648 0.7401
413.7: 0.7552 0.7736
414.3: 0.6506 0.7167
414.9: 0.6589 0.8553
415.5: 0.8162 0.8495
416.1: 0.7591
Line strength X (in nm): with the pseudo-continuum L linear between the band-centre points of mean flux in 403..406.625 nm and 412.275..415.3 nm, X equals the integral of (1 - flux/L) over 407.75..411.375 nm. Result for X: 0.19 nm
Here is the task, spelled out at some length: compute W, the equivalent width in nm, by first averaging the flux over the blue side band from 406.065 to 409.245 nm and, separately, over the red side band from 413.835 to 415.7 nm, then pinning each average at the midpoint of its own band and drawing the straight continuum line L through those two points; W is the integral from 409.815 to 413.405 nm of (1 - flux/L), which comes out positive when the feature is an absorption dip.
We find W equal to 0.36 nm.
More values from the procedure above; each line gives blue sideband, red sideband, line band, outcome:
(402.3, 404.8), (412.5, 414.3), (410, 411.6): 0.164 nm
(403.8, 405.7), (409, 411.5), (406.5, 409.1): -0.399 nm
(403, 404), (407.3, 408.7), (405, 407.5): 0.038 nm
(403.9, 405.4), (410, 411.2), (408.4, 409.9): -0.102 nm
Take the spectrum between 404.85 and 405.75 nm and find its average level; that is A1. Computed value 0.76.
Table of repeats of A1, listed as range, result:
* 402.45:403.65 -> 0.737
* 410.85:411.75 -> 0.699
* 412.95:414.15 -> 0.729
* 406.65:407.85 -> 0.809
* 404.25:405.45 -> 0.792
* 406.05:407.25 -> 0.79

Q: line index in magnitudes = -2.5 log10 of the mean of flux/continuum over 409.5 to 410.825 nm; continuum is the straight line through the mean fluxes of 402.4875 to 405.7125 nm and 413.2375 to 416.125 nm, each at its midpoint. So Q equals 0.21 mag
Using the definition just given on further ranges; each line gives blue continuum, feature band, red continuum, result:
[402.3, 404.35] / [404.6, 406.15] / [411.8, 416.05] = -0.01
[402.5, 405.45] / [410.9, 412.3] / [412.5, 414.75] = 0.01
